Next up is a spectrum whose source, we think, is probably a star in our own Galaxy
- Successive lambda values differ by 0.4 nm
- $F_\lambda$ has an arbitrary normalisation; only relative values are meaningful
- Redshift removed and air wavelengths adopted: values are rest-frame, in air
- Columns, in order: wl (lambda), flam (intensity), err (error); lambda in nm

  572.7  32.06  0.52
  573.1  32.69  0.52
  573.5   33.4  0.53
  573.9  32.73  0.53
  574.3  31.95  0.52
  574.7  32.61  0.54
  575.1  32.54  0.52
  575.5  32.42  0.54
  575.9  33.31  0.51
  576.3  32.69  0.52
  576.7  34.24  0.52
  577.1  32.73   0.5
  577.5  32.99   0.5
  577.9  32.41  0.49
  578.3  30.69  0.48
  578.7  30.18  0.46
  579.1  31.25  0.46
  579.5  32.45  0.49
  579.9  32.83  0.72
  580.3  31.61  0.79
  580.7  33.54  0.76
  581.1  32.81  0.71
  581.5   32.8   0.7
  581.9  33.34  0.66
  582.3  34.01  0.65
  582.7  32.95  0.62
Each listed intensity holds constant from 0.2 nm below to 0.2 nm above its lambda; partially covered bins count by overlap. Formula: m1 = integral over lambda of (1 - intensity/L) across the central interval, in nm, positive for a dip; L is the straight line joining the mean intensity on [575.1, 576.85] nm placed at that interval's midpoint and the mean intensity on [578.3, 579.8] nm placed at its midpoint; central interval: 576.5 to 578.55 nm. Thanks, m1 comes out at -0.02 nm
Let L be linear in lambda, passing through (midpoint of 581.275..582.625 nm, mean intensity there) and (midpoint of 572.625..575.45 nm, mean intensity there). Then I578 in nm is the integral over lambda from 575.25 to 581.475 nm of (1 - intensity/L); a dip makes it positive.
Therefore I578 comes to 0.11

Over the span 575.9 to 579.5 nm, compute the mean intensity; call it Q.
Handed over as 32.2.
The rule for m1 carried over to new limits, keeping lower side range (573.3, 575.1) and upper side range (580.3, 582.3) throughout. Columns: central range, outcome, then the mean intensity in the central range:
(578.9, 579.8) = 0.03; 32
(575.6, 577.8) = -0.02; 33.1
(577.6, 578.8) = 0.06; 31.3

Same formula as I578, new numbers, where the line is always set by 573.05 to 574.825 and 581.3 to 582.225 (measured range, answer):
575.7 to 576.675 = -0.01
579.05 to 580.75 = 0.04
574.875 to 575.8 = 0.01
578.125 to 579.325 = 0.08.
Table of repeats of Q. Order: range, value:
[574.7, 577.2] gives 33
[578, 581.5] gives 32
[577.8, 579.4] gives 31.1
